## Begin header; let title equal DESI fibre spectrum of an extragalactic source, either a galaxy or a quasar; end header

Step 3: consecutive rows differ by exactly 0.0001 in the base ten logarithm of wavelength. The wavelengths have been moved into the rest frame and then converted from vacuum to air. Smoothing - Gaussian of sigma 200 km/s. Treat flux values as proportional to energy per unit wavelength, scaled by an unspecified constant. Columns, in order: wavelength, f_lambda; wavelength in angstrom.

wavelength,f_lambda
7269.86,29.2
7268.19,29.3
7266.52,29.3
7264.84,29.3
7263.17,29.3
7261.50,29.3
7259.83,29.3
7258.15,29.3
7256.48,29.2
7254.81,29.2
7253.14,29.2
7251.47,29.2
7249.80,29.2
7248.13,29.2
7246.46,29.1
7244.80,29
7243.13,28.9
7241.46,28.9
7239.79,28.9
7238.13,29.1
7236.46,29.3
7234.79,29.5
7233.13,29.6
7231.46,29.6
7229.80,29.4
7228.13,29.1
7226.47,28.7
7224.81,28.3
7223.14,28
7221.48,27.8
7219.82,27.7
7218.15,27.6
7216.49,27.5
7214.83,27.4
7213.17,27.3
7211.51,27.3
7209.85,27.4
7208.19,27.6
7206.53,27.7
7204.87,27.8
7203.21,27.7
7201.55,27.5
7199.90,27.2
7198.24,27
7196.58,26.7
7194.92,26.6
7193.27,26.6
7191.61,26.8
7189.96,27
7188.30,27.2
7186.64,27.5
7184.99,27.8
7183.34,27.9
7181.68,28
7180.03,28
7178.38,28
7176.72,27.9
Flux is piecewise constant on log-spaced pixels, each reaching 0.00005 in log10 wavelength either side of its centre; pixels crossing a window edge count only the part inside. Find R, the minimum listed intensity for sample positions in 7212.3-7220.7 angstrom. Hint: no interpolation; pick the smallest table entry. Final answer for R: 27.3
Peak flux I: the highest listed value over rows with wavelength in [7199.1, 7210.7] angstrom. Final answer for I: 27.8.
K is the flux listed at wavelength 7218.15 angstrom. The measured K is 27.6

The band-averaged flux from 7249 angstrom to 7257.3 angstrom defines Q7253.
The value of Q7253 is 29.2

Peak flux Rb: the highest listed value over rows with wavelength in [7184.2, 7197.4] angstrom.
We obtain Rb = 27.8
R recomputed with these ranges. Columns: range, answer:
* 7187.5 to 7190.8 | 27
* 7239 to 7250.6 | 28.9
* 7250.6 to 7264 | 29.2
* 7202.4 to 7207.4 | 27.7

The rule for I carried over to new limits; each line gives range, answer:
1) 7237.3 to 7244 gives 29.1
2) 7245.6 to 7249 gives 29.2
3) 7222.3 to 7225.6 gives 28.3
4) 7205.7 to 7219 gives 27.7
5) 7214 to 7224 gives 28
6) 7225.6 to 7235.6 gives 29.6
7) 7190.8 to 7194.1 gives 26.8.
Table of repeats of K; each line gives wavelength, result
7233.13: 29.6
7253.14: 29.2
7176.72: 27.9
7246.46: 29.1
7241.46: 28.9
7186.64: 27.5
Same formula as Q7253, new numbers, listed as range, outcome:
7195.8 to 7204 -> 27.2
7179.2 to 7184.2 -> 28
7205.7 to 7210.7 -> 27.6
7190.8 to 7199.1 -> 26.7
